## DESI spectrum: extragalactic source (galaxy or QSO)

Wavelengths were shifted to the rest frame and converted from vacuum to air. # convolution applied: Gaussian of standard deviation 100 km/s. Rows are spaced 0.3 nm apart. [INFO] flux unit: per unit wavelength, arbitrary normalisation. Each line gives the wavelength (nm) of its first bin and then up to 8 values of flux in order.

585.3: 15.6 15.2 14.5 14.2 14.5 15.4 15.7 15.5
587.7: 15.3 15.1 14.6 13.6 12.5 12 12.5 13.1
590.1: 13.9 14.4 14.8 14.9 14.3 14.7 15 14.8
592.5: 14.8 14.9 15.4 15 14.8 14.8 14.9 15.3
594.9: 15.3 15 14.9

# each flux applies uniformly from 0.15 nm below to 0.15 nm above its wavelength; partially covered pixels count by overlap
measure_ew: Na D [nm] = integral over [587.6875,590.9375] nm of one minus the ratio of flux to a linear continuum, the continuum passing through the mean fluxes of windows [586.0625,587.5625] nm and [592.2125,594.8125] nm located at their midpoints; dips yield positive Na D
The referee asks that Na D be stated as 0.27 nm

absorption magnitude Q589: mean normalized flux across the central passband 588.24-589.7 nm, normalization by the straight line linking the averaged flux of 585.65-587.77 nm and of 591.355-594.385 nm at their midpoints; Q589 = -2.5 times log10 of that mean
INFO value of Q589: 0.16 mag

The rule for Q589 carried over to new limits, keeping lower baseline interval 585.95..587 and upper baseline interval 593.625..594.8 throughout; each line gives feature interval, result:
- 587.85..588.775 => 0.03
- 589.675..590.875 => 0.06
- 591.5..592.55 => 0.01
